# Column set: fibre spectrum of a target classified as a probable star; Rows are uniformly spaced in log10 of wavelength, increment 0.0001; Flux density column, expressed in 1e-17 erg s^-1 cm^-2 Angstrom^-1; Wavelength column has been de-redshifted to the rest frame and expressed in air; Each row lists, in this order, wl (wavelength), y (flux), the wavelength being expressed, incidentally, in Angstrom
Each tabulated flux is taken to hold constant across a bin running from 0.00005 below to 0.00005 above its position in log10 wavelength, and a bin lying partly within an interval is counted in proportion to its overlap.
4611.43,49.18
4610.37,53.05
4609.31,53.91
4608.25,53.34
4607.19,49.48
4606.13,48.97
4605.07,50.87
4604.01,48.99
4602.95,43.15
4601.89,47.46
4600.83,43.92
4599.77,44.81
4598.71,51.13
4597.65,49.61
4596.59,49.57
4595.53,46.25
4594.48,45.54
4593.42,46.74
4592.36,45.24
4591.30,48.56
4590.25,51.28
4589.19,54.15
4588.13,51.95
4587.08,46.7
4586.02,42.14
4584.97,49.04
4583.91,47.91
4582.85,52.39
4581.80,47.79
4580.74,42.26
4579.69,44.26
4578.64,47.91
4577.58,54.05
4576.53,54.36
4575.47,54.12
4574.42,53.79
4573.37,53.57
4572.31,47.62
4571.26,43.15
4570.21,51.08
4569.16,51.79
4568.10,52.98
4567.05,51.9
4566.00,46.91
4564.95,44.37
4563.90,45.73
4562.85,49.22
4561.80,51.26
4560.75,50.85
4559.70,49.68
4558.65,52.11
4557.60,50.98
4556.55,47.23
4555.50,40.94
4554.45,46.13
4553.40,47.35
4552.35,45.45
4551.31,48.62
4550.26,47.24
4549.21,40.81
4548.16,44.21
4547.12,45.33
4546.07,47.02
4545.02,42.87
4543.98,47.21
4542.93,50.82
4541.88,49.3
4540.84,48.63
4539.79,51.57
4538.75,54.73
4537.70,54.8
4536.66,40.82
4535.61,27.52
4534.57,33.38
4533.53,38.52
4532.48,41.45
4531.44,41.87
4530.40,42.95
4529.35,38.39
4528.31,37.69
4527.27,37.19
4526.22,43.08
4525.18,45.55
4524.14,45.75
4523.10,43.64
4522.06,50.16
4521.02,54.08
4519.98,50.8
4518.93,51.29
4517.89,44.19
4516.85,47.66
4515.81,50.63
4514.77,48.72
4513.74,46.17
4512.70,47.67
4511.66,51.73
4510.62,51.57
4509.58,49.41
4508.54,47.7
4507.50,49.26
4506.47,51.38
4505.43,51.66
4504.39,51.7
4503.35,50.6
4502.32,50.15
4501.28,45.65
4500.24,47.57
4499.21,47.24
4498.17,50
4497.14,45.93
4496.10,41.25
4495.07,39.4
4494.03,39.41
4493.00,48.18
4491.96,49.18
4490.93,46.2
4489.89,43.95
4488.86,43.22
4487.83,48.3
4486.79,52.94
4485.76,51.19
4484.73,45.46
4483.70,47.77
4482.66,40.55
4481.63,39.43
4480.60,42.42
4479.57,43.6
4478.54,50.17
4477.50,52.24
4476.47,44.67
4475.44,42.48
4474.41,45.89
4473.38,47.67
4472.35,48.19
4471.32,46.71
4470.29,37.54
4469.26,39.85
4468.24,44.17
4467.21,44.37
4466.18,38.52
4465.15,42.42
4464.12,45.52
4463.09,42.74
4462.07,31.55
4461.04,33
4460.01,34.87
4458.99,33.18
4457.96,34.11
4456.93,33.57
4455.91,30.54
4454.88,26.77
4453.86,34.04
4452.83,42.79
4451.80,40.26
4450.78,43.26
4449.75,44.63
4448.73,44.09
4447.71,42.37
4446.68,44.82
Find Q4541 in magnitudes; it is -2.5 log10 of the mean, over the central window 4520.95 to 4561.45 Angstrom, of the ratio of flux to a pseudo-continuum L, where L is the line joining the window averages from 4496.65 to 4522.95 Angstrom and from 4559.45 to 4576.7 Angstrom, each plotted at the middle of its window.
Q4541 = 0.10 mag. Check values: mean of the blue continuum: 49.2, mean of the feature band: 45.2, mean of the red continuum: 50.1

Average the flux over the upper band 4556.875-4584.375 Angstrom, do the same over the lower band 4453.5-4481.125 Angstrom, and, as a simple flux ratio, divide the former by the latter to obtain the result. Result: 1.23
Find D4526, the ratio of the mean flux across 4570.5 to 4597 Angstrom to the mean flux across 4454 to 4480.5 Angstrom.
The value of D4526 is 1.21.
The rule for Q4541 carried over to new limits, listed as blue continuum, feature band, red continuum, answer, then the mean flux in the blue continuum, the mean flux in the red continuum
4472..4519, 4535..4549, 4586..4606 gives 0.03 mag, 47.2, 48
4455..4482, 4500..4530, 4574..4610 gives -0.09 mag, 40.9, 48.9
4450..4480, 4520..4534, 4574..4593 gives 0.04 mag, 40.5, 49.3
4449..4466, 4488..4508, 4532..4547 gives -0.15 mag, 37.2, 44.9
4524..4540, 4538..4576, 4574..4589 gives -0.07 mag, 41.9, 49.3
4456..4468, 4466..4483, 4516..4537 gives -0.15 mag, 37.5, 42.9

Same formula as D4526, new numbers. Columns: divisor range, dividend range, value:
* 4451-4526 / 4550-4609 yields 1.09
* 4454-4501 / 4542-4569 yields 1.11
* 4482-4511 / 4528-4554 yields 0.94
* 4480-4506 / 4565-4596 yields 1.06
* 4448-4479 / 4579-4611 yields 1.19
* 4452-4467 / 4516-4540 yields 1.22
